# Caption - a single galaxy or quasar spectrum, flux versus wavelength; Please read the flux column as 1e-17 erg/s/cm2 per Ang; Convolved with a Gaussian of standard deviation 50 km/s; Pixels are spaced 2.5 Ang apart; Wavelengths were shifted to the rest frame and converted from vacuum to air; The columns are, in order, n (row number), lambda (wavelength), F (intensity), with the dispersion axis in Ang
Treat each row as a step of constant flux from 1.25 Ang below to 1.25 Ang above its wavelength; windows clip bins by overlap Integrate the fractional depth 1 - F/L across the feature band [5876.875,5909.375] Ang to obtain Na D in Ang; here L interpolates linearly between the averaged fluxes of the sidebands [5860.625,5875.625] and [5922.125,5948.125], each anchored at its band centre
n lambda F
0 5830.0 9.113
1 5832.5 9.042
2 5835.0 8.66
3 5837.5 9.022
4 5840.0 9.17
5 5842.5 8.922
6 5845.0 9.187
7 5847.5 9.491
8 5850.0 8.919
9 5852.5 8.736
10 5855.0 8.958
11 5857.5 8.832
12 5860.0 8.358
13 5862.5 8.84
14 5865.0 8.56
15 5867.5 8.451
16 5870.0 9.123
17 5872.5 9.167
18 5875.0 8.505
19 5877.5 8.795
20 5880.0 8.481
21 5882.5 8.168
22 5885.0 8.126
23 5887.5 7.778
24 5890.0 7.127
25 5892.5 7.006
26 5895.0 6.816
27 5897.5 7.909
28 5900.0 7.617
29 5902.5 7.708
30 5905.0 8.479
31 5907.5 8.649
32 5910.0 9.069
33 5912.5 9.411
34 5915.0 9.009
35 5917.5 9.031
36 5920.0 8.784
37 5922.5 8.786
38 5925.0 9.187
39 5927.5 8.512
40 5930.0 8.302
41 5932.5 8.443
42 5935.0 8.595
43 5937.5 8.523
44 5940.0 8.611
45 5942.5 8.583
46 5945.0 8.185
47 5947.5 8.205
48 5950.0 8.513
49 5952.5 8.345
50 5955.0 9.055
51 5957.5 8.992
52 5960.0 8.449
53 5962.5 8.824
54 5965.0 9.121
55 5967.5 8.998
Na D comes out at 2.9 Ang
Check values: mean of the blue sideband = 8.77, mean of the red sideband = 8.54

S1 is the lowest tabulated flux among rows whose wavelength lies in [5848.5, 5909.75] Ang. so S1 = 6.816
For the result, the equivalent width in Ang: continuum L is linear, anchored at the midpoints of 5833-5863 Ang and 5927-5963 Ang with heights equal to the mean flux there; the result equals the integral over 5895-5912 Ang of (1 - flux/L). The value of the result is 1.0 Ang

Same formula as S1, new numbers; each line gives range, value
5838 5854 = 8.736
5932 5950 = 8.185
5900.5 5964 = 7.708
